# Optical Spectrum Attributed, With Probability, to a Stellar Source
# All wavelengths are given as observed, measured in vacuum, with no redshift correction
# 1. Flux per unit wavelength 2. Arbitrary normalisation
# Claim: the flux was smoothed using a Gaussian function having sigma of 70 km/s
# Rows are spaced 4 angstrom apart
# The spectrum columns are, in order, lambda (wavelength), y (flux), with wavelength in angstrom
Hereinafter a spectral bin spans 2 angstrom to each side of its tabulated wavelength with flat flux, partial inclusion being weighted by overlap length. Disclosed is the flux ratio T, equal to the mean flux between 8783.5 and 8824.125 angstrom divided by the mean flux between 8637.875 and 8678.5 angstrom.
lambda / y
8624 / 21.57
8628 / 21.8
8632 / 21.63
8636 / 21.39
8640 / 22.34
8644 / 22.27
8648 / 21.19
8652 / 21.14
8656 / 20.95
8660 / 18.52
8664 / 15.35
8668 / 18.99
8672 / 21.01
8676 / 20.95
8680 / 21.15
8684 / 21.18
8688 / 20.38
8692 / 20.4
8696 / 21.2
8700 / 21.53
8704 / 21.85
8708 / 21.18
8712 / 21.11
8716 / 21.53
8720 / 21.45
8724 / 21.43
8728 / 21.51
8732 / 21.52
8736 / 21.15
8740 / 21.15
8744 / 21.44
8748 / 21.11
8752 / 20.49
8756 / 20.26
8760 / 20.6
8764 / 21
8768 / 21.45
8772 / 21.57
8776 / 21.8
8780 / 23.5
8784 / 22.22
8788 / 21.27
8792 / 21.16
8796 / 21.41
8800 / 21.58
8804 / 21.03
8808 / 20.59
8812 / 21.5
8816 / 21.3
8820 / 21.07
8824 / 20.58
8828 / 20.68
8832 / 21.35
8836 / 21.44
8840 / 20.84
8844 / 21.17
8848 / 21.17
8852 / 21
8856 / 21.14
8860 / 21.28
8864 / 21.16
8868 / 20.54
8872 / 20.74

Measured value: 1.0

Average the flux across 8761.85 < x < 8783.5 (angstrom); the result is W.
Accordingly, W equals 21.9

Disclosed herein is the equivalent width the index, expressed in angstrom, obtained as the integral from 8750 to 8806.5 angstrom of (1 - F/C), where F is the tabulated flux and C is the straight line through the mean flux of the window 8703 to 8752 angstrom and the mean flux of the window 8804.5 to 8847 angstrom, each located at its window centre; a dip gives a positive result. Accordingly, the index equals -0.5 angstrom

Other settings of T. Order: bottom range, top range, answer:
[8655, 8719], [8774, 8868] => 1.04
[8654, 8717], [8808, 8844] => 1.03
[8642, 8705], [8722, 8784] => 1.04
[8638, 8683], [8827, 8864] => 1.04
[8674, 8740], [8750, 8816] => 1.01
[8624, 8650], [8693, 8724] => 0.98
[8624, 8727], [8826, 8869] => 1.01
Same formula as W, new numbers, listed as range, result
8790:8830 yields 21.1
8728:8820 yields 21.3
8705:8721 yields 21.3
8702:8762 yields 21.2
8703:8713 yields 21.4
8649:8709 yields 20.4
